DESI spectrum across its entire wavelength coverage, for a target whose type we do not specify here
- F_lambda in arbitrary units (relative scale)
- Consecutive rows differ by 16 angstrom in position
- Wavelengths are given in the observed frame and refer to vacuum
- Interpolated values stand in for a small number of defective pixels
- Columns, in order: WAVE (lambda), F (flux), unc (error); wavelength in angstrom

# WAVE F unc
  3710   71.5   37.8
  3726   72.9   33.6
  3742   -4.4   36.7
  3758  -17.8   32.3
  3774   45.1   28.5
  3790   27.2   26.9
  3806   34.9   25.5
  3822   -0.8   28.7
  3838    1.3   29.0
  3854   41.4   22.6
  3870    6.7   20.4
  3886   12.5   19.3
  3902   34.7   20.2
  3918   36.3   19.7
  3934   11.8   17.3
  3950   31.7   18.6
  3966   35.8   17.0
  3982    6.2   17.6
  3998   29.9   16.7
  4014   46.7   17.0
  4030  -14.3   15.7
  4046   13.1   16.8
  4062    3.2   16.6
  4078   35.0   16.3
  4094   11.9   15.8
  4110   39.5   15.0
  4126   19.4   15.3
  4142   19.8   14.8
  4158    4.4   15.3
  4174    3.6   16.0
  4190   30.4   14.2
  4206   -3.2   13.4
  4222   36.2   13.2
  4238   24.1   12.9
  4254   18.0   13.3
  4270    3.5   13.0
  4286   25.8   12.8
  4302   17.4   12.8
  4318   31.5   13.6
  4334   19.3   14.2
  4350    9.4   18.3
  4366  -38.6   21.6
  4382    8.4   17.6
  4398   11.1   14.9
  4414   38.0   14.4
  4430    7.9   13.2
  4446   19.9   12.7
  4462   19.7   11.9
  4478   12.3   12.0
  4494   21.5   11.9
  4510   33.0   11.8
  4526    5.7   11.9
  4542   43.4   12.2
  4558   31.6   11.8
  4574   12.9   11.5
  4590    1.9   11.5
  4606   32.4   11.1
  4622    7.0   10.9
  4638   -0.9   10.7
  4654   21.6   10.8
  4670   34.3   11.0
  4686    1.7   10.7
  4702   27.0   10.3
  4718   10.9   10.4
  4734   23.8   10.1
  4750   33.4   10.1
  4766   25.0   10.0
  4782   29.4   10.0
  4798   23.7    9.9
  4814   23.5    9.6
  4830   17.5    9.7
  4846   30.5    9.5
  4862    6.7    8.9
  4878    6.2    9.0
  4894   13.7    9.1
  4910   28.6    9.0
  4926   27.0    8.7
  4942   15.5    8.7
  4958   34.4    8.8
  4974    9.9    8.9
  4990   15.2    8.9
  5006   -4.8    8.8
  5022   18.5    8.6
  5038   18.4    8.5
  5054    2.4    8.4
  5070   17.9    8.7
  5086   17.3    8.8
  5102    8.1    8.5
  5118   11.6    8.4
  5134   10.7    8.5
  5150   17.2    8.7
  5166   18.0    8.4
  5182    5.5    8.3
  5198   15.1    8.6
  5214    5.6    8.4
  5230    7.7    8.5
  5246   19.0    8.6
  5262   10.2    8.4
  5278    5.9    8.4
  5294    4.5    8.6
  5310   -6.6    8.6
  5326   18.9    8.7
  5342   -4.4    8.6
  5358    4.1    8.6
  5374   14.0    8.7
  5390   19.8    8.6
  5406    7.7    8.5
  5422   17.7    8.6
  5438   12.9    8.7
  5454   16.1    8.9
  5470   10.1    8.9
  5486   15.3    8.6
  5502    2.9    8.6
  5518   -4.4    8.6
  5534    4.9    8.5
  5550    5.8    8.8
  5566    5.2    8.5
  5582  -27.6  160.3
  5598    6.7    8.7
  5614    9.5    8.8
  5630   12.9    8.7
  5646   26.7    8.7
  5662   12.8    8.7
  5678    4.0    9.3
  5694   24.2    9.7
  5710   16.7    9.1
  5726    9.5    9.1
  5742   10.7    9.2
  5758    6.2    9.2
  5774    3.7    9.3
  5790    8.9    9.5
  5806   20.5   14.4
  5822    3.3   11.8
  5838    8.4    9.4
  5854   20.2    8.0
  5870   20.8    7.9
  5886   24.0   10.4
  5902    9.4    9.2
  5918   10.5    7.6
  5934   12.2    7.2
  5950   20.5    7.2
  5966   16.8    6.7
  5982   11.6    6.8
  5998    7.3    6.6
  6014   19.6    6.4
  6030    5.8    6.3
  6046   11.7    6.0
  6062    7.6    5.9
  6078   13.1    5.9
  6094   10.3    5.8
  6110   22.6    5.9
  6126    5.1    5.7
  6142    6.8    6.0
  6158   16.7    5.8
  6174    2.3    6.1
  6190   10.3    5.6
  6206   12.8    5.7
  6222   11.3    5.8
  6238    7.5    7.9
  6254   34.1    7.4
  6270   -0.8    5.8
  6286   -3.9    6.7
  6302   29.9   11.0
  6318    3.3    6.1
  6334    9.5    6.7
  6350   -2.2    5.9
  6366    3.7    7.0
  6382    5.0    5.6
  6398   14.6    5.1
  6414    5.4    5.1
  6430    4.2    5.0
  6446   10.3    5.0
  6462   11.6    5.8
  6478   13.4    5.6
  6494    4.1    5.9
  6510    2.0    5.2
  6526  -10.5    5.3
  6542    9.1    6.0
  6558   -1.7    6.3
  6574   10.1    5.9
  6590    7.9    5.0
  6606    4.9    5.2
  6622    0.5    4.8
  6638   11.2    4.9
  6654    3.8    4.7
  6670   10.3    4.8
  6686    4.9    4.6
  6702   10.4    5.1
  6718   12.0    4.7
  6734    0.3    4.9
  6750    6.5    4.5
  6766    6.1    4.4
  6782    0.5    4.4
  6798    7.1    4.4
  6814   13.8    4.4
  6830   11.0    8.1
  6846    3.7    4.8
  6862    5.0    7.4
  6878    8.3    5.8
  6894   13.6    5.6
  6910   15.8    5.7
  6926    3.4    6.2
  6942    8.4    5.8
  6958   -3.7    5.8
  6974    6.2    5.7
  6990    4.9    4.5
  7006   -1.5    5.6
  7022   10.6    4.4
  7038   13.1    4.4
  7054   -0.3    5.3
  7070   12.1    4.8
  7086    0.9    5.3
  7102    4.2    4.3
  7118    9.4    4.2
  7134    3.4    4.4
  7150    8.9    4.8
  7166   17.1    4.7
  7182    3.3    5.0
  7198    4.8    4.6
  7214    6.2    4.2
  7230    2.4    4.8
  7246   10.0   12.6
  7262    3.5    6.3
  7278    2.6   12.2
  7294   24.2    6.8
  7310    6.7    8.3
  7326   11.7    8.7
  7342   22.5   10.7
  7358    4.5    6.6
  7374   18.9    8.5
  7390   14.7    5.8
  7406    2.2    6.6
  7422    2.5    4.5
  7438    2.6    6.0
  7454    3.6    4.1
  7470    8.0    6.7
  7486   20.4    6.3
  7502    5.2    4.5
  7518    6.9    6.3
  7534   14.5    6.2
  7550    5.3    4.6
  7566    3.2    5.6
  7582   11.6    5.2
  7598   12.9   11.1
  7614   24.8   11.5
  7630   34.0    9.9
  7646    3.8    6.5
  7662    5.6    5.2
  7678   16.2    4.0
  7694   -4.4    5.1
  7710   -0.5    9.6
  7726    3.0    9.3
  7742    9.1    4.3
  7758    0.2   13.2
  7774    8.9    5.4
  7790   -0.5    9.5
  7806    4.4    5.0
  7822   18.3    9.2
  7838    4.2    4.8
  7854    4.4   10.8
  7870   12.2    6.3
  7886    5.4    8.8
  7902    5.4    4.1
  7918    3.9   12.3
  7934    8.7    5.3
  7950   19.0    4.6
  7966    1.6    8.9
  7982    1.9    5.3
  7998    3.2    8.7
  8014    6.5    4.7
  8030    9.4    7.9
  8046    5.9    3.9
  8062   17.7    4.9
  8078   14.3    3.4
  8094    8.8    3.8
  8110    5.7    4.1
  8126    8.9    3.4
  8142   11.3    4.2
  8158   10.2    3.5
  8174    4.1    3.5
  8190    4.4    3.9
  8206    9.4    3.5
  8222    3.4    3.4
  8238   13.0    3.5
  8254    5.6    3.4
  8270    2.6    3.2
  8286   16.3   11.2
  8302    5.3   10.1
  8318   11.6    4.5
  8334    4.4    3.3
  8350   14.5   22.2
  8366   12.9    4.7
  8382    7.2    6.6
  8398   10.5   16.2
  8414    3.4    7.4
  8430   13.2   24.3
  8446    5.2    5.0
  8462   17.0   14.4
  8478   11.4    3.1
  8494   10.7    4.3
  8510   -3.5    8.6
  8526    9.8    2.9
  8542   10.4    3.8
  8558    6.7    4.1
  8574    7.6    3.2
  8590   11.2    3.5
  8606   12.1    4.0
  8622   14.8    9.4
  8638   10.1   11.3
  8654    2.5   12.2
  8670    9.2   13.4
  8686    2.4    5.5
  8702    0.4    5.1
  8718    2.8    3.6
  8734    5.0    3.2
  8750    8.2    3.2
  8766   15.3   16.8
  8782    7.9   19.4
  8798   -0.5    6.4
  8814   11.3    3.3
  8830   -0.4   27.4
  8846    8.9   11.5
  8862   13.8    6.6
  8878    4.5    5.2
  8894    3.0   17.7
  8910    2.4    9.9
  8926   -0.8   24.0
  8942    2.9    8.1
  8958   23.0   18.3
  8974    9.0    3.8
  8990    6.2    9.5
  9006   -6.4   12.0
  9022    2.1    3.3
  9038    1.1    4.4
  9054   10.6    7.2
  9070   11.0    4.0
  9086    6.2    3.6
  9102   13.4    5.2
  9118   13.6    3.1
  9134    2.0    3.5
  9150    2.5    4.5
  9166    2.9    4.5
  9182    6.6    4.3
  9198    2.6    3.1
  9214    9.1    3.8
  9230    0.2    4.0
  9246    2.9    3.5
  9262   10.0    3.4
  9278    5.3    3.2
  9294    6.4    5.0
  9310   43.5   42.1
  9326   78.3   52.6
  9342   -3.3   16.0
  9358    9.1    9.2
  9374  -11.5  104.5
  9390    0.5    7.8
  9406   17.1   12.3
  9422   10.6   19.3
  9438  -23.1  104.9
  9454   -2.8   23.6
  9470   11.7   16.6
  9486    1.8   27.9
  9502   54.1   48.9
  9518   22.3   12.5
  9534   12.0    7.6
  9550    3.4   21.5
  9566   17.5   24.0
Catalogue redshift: 1.616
